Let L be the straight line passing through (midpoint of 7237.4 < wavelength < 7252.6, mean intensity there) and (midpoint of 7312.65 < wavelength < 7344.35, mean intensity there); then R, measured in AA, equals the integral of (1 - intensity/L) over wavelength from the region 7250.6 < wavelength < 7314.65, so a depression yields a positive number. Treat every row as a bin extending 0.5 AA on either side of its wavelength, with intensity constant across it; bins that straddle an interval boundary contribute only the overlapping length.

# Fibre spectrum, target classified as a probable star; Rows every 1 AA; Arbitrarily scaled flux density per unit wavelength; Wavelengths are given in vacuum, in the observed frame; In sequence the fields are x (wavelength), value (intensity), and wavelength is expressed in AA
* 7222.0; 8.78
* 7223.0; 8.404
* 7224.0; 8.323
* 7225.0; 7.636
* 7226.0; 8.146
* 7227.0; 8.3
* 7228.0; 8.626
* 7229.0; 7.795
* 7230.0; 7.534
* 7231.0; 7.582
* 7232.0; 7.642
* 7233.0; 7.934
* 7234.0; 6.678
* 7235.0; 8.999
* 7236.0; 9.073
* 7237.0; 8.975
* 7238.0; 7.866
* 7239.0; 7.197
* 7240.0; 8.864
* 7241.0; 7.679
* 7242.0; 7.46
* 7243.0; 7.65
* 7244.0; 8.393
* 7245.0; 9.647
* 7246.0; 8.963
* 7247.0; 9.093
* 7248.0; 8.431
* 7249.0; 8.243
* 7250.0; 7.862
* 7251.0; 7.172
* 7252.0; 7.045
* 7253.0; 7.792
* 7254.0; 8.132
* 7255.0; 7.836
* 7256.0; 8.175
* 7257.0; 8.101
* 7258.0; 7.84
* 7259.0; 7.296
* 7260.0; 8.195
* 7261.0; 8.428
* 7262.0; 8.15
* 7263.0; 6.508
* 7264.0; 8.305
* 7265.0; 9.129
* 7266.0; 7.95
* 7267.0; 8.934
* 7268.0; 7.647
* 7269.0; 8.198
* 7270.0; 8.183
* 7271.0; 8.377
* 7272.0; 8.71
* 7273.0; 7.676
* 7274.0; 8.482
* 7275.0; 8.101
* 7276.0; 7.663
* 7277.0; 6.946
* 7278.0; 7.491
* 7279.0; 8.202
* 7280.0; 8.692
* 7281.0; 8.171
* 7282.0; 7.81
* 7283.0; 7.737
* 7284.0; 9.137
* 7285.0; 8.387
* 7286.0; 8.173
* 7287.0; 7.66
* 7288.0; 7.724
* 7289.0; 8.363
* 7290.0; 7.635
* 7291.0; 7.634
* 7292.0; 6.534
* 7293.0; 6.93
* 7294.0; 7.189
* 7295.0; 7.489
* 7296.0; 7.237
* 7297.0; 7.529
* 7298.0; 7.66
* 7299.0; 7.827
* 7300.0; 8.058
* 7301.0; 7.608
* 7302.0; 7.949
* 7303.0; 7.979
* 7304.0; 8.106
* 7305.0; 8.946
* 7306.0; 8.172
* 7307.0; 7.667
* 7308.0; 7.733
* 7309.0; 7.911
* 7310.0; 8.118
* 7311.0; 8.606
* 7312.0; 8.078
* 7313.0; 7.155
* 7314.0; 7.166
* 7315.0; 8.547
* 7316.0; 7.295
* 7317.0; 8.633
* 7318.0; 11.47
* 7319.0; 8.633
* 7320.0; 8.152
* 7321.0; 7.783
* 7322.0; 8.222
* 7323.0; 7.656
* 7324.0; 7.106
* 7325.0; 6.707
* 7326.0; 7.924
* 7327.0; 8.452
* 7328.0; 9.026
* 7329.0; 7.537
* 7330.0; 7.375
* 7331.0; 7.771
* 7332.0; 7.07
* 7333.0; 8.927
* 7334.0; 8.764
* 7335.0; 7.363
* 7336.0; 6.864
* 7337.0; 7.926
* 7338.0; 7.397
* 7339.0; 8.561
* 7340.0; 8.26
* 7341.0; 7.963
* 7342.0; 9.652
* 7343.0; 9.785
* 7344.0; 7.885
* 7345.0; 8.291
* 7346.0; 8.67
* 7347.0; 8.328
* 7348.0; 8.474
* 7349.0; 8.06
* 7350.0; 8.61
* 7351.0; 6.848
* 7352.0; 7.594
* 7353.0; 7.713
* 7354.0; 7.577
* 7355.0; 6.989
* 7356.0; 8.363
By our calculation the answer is 1.6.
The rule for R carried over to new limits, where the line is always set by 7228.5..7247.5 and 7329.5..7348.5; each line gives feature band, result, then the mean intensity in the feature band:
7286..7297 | 0.9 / 7.48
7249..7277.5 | 0.7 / 7.96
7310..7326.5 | 0.2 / 8.07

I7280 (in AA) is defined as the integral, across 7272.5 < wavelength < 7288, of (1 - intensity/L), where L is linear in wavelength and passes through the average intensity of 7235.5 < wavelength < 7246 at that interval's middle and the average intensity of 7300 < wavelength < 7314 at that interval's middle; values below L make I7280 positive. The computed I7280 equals 0.2 AA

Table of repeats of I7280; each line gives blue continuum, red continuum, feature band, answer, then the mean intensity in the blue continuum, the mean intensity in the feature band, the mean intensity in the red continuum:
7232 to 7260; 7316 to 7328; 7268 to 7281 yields 0.1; 8.08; 8.05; 8.24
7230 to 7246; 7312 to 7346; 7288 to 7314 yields 1.2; 8.12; 7.75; 8.11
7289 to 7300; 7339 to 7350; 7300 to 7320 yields -1.0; 7.44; 8.19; 8.54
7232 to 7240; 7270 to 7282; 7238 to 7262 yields 0.1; 8.12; 8.06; 8.04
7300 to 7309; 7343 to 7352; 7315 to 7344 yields -0.1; 8.02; 8.15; 8.21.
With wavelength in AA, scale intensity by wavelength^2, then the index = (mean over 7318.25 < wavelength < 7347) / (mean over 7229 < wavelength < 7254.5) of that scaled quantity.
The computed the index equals 1.0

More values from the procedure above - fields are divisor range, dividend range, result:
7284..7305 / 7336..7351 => 1.09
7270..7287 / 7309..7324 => 1.02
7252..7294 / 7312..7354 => 1.03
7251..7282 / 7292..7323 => 1.01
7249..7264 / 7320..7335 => 1.03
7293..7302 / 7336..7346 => 1.12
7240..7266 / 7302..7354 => 1.02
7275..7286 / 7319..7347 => 1.02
